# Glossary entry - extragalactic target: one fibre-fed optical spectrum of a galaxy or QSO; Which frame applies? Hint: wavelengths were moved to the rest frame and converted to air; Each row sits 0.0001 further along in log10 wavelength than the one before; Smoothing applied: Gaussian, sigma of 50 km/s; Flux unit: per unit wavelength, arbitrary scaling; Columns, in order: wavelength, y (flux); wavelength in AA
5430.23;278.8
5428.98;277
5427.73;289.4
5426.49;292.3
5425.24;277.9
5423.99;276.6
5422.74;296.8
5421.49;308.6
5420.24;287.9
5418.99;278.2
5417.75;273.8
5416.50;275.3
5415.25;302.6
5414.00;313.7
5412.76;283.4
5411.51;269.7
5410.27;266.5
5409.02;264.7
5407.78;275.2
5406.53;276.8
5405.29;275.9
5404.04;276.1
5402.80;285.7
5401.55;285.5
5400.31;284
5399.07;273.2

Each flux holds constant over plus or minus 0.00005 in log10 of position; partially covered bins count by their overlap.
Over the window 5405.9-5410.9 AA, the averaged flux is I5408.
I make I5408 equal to 271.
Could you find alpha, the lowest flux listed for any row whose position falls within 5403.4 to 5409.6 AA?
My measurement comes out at 264.7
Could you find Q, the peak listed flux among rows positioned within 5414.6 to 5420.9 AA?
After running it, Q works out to 302.6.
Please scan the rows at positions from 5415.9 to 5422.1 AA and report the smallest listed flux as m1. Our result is 273.8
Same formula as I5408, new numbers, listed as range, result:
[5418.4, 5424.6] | 289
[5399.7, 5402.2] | 284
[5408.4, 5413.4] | 272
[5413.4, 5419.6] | 289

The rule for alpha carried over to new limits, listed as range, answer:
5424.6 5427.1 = 277.9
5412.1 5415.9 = 283.4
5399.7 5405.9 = 275.9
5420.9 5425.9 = 276.6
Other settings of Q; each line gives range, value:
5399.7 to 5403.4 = 285.7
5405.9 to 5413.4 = 283.4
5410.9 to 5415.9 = 313.7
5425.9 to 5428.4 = 292.3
